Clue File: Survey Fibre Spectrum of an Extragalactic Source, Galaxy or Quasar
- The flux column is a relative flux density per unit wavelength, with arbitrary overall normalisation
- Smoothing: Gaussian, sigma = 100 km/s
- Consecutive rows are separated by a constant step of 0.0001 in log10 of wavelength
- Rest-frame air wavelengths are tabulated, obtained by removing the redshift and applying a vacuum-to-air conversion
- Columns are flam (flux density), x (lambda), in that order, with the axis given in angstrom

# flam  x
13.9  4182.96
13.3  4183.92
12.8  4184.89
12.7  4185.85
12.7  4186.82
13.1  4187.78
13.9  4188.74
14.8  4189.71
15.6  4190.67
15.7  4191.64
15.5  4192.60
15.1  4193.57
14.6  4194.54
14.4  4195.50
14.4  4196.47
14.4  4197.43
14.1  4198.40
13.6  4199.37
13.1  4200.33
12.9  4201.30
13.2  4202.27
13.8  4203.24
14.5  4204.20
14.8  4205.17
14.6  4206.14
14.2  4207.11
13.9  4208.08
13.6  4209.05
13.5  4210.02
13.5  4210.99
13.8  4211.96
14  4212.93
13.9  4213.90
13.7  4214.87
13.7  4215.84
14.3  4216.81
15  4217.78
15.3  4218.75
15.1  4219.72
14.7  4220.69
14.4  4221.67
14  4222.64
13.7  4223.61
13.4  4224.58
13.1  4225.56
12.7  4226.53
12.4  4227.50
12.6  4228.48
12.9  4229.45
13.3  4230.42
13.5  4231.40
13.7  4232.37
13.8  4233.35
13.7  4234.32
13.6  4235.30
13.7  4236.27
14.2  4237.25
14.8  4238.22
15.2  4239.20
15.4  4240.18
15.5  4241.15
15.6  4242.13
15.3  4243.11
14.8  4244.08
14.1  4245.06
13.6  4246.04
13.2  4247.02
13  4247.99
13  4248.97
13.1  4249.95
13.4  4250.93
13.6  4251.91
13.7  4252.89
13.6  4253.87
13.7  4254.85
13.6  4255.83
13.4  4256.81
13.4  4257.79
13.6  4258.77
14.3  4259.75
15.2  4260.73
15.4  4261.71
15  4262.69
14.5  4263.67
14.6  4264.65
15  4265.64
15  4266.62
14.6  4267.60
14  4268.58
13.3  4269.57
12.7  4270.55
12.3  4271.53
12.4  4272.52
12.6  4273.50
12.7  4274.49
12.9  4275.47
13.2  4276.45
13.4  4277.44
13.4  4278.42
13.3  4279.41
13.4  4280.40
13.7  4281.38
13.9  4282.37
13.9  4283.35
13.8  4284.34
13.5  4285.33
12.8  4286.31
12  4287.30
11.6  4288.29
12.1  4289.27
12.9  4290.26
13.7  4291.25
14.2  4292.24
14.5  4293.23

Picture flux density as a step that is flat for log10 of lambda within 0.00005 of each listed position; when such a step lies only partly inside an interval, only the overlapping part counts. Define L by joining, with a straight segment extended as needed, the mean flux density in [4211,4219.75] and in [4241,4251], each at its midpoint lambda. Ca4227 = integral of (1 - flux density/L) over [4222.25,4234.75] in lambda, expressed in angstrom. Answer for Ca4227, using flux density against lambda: 0.8 angstrom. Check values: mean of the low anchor 14.2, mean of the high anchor 14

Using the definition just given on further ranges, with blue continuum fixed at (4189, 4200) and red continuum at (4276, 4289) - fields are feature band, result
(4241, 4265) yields -0.63 angstrom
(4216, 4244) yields -0.03 angstrom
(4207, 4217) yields 0.42 angstrom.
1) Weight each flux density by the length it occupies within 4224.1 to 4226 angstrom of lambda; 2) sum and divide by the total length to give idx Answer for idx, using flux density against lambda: 13.2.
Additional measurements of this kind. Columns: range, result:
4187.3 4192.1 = 14.6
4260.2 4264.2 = 15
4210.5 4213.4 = 13.8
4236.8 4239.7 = 14.7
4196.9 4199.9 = 14.1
